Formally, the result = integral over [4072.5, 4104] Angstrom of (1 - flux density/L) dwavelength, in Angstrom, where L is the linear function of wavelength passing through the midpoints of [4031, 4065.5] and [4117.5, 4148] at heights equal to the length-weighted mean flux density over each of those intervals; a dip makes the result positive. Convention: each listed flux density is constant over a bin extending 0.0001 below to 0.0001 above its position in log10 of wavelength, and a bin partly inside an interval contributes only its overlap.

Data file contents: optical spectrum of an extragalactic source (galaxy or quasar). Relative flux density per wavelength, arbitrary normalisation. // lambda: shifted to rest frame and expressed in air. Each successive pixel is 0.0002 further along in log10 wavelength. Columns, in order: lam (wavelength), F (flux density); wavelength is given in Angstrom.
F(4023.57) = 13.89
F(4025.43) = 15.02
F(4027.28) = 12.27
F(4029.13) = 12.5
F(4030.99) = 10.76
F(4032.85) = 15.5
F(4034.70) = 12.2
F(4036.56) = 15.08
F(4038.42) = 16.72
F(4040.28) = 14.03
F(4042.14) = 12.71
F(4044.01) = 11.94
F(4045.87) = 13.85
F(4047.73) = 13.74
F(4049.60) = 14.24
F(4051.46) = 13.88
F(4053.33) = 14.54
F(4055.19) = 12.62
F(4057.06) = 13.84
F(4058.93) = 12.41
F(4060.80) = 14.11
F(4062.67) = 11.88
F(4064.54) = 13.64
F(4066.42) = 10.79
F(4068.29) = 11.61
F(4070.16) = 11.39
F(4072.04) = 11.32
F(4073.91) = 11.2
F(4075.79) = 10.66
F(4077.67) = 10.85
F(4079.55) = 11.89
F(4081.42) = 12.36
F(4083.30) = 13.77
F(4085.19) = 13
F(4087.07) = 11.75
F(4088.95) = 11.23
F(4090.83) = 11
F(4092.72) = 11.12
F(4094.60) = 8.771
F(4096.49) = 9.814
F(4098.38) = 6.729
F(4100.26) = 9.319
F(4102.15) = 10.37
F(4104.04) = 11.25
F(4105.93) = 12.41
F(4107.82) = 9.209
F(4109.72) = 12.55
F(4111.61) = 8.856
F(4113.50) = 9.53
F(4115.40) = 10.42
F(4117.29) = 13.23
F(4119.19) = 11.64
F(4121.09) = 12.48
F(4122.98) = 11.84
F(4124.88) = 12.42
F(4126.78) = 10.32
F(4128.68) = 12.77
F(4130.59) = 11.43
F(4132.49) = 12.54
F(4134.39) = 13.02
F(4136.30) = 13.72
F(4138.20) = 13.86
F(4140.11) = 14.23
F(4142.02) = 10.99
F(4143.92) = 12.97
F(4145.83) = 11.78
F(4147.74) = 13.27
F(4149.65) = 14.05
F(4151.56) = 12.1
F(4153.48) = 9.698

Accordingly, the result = 5.3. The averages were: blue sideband 13.6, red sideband 12.5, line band 10.9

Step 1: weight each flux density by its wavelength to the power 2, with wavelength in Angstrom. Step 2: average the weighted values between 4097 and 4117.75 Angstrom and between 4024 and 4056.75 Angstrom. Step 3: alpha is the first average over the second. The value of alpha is 0.78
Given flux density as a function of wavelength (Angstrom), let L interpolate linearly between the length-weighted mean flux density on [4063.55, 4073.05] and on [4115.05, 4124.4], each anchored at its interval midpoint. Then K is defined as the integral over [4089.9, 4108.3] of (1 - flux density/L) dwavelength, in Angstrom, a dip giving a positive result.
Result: 2.95 Angstrom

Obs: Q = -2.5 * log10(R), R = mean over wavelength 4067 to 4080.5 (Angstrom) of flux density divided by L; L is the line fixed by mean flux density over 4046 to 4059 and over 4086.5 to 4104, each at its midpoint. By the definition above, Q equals 0.06 mag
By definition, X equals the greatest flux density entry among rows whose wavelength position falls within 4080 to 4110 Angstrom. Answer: 13.77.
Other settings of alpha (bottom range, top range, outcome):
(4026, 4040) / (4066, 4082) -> 0.85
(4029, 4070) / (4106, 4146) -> 0.93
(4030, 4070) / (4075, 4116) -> 0.83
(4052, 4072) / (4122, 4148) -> 1.02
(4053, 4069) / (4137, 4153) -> 1.05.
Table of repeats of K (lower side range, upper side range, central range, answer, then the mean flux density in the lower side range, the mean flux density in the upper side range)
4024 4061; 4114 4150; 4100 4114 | 2.44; 13.6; 12.4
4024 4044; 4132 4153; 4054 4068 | 0.72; 13.6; 12.9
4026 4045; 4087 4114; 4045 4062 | -1.54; 13.4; 10.2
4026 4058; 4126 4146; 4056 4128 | 9.35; 13.6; 12.6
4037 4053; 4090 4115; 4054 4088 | -0.05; 13.9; 10.1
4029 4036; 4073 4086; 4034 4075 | -2.02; 12.9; 11.9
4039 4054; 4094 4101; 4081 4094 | -3.10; 13.7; 8.63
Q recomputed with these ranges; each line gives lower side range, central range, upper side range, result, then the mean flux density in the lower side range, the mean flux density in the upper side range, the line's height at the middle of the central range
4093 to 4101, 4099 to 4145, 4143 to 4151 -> -0.08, 8.85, 13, 10.9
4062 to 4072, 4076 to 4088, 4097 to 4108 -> -0.11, 11.8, 9.93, 11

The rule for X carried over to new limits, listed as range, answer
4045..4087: 14.54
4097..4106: 12.41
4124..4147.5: 14.23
